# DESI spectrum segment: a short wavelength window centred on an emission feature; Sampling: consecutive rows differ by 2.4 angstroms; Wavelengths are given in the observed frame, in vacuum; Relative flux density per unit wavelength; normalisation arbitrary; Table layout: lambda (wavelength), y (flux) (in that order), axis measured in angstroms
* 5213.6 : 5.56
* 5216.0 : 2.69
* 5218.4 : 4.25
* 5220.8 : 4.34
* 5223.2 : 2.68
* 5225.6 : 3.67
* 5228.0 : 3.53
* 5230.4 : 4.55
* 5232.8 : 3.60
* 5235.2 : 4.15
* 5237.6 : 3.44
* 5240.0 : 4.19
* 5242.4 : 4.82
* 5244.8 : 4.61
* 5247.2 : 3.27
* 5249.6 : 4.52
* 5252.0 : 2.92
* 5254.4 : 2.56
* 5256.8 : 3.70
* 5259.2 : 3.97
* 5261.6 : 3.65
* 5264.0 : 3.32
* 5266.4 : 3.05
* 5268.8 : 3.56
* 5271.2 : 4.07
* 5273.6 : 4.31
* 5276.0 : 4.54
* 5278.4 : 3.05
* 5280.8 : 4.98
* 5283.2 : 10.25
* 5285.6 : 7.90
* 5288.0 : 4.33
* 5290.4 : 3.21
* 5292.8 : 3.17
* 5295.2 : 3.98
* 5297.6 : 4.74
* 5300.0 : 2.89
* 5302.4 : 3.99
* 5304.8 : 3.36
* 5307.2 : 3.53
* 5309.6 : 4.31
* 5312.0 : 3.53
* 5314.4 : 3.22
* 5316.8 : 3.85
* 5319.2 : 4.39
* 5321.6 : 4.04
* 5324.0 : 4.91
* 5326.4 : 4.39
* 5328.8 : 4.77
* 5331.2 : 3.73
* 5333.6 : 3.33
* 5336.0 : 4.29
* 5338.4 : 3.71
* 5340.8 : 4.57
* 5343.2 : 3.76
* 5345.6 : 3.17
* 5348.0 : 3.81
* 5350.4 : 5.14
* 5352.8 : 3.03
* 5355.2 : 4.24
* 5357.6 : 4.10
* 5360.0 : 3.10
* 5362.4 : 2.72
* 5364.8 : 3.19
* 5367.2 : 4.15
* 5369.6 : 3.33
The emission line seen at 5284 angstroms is H-gamma 4340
